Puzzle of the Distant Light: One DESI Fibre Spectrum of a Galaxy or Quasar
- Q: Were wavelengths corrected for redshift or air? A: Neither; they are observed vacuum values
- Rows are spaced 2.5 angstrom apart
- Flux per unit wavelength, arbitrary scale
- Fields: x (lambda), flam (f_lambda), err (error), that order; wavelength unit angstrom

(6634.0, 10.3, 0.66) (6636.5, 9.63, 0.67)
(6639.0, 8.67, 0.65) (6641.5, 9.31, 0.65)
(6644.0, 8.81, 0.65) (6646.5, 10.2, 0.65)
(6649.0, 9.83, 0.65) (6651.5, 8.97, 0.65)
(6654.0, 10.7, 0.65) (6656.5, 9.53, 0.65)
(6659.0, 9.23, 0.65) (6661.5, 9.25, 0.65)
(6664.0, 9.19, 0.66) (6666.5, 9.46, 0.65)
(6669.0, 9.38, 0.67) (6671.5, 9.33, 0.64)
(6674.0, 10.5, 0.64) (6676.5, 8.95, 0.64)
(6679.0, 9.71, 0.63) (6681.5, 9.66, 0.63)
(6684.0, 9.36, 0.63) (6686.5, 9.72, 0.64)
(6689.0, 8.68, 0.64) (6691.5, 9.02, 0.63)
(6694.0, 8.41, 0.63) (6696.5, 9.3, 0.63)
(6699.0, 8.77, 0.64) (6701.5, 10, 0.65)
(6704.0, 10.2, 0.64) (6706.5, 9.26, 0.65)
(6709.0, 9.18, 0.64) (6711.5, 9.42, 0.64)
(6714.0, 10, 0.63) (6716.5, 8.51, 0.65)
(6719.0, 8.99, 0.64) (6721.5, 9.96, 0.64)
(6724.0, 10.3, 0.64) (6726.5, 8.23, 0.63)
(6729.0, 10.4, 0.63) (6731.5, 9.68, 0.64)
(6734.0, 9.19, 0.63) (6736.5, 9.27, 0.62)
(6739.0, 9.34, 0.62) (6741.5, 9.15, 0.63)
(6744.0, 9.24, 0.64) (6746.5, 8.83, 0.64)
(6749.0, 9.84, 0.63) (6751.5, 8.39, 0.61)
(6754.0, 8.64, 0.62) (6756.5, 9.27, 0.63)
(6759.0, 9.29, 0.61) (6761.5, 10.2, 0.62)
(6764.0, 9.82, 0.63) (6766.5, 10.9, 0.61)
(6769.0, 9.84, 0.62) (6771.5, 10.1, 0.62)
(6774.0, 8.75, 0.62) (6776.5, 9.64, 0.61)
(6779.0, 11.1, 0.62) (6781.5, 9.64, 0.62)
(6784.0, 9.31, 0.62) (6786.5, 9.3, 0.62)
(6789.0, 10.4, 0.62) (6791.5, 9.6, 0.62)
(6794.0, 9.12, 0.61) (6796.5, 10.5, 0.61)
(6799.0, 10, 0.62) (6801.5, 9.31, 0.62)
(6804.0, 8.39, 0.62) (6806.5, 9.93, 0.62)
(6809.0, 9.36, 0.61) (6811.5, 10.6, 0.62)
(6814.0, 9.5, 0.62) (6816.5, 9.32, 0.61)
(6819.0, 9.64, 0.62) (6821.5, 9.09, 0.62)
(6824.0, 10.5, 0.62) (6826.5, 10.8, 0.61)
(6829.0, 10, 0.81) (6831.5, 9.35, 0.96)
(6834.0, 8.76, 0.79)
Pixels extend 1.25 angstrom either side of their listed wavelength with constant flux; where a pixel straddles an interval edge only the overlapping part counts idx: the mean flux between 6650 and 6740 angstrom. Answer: 9.42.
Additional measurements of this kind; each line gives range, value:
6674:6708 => 9.35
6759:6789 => 9.87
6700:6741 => 9.48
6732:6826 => 9.59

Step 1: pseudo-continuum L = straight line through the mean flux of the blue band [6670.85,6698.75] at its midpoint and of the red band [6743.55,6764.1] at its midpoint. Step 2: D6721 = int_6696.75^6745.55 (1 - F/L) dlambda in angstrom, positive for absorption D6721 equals -0.74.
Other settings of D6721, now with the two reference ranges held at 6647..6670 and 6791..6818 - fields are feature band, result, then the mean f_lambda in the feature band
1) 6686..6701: 0.9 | 9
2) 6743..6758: 0.8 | 9.04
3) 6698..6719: 0.3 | 9.4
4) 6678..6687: -0.1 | 9.6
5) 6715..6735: 0.3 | 9.42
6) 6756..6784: -0.8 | 9.86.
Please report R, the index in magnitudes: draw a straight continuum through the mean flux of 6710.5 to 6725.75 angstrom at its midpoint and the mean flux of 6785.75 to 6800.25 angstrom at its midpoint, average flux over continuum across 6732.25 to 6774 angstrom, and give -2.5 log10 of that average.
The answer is 0.02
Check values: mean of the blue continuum 9.49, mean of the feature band 9.44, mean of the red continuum 9.84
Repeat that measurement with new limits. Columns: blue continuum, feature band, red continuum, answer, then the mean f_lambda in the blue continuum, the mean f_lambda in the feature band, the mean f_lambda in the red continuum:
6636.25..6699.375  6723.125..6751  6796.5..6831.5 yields 0.02 mag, 9.37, 9.37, 9.74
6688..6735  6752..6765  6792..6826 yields 0.01 mag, 9.35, 9.38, 9.66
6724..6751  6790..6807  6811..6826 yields 0.01 mag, 9.34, 9.55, 9.79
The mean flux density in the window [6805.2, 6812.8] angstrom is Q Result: 9.95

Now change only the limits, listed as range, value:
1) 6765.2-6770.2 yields 10.4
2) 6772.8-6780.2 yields 9.83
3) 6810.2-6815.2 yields 10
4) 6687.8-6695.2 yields 8.71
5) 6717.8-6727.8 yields 9.38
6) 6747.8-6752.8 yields 9.1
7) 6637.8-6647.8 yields 9.25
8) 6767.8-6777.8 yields 9.59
